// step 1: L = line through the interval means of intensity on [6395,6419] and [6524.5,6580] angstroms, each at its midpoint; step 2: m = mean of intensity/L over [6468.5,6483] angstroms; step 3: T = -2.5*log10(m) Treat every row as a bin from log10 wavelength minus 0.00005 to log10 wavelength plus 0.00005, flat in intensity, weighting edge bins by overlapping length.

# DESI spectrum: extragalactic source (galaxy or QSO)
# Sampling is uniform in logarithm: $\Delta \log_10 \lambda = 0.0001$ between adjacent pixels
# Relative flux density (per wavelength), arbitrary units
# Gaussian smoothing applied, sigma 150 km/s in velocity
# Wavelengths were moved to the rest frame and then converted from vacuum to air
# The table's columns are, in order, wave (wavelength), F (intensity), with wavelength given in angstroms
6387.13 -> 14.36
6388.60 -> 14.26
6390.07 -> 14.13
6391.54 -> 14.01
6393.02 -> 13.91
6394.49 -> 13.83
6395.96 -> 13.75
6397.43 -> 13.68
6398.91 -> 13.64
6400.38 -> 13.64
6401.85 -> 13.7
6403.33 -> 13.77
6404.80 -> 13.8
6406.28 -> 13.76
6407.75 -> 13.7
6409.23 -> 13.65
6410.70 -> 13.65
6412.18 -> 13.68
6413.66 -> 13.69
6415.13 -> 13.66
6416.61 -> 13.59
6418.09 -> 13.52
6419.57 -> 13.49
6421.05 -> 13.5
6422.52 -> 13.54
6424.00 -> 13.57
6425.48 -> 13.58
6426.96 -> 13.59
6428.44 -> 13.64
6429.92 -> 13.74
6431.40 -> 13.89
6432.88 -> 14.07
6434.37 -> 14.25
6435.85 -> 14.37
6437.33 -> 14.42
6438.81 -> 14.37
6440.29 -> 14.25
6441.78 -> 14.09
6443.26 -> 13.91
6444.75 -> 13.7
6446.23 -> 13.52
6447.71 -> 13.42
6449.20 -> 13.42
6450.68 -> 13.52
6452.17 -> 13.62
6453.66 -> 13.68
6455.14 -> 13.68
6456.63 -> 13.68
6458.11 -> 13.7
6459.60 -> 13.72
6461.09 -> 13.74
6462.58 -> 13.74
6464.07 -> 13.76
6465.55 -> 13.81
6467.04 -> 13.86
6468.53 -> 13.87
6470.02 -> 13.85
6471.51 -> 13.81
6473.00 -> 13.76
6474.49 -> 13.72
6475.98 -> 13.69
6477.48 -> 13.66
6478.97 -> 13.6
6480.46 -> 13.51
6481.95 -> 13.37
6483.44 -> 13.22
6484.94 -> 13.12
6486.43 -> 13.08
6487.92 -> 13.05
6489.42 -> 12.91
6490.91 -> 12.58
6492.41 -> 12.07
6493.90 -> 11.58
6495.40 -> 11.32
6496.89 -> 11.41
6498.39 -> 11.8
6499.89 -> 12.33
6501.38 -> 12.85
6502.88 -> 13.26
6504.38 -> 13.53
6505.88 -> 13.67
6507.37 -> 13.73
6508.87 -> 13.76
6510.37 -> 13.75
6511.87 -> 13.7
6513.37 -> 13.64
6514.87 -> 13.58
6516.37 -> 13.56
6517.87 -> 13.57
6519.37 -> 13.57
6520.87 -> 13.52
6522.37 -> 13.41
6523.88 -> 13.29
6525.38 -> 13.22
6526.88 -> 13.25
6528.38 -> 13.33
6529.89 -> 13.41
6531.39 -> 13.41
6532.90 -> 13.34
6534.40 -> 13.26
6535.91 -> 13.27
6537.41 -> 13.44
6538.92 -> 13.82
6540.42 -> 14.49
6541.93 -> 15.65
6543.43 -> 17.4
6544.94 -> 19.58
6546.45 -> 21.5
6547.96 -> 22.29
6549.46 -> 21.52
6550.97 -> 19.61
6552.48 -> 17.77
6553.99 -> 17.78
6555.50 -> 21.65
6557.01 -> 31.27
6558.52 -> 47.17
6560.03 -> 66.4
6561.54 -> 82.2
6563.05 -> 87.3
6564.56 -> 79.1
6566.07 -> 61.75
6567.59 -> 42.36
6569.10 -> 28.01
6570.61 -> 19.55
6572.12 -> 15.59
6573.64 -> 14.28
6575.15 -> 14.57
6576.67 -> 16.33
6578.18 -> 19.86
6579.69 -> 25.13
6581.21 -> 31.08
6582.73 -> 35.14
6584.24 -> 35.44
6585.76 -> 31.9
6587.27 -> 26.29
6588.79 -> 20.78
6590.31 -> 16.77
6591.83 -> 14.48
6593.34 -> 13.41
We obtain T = 0.41 mag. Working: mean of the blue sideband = 13.7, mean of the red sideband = 26.9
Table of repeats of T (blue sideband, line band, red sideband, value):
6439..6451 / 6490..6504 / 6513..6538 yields 0.115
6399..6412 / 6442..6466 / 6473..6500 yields -0.041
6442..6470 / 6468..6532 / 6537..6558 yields 0.236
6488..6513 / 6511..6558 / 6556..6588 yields 0.471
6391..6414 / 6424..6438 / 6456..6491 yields -0.021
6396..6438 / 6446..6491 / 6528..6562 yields 0.278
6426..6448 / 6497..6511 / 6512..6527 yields 0.038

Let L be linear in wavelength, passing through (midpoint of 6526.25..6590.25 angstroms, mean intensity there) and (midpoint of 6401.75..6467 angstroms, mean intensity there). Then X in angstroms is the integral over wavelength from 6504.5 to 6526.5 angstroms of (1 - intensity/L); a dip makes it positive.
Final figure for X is 8.90 angstroms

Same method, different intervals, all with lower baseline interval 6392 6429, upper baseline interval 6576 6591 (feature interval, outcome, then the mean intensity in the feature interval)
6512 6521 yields 3.23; 13.6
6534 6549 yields 4.16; 16.7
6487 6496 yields 3.31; 12.3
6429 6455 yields 3.26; 13.9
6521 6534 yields 5.11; 13.3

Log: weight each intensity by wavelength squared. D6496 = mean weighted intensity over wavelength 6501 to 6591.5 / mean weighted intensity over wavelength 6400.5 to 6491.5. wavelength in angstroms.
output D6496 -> 1.8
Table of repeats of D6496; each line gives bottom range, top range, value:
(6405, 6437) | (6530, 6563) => 1.95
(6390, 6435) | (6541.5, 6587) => 2.50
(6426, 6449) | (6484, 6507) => 0.92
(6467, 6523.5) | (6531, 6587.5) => 2.25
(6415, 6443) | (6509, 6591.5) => 1.84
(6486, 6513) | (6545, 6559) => 1.89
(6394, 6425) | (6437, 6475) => 1.02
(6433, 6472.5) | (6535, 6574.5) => 2.36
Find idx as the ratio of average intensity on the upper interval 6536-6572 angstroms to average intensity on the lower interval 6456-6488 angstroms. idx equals 2.4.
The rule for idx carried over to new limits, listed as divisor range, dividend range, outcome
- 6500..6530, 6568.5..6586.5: 1.77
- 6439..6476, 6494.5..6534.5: 0.96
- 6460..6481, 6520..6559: 1.28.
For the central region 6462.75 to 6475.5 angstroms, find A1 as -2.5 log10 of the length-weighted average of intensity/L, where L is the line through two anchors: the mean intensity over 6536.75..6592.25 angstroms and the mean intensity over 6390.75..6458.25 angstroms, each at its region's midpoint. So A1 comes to 0.34 mag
